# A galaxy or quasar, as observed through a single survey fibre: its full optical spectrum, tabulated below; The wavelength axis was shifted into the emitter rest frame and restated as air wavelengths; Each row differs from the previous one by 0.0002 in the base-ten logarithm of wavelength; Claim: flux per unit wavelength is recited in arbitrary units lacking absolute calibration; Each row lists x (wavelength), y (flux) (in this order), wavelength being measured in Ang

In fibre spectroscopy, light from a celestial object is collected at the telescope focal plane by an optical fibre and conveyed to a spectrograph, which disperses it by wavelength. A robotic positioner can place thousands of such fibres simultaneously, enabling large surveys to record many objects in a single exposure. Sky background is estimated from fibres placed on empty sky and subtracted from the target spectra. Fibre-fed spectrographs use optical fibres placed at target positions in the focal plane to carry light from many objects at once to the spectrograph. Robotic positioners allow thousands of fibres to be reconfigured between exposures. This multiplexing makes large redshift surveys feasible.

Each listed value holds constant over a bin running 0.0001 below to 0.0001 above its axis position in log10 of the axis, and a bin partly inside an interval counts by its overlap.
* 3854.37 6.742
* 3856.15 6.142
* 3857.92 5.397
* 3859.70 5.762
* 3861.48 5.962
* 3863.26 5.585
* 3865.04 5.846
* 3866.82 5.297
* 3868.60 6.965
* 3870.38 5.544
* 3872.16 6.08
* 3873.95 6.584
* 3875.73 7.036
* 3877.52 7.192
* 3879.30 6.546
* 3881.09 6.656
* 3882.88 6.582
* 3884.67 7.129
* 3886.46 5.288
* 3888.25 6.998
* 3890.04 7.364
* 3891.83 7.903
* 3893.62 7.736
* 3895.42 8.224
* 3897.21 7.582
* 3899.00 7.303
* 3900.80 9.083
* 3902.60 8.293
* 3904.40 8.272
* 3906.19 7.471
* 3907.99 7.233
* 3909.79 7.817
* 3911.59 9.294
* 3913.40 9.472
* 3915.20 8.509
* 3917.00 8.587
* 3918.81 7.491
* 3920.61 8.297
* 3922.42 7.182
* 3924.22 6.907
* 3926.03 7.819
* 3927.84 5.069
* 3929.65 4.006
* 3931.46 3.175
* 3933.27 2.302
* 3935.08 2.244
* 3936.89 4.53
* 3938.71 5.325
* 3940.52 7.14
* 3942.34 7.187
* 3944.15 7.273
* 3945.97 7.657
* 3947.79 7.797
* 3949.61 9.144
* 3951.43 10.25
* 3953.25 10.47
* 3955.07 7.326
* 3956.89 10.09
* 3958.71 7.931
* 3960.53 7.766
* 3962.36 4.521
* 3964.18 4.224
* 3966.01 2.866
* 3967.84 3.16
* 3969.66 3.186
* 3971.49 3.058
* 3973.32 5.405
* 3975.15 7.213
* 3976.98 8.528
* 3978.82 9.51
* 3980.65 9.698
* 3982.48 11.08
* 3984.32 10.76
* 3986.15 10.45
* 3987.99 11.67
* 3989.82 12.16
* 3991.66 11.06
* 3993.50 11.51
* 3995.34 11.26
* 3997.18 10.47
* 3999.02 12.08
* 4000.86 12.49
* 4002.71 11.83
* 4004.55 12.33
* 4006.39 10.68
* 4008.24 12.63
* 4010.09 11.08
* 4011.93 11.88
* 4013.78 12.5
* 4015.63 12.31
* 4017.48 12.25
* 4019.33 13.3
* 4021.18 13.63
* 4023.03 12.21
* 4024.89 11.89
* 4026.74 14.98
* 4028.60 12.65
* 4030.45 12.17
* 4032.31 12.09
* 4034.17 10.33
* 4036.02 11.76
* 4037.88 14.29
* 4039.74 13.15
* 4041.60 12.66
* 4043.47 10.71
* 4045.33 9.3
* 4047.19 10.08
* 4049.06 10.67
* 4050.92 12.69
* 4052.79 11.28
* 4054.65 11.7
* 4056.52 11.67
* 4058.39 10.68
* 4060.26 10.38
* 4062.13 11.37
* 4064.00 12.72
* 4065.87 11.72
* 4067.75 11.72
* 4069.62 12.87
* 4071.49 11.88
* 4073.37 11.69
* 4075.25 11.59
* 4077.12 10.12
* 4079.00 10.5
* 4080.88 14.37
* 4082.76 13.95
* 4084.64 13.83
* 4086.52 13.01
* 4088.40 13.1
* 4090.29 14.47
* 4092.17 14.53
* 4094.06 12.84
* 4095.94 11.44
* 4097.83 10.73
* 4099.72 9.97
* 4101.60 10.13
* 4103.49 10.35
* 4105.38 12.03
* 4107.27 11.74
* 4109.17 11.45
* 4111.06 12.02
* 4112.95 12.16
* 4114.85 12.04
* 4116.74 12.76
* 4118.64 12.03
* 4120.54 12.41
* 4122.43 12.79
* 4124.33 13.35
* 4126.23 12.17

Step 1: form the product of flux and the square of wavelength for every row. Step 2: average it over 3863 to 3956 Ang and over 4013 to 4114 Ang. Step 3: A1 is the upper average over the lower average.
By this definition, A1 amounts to 1.9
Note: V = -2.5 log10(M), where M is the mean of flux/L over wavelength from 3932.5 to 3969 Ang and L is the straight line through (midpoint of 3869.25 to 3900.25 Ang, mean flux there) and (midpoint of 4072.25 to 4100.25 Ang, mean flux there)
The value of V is 0.330 mag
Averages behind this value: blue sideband 6.95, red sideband 12.4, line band 6.45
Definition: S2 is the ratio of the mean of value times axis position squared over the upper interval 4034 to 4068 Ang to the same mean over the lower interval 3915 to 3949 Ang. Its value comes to 1.97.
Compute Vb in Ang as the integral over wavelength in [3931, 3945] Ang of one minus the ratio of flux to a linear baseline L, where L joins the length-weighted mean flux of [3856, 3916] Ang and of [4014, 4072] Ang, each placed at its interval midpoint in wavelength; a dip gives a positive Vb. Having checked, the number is 6.1 Ang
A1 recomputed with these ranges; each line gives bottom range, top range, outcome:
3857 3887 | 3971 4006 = 1.75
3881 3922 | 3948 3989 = 1.02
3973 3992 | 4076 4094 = 1.39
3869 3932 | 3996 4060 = 1.76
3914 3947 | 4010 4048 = 2.07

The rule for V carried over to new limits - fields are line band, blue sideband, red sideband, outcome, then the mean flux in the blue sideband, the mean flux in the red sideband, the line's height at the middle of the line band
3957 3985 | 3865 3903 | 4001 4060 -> 0.440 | 6.97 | 12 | 9.94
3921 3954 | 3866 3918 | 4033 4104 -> 0.314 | 7.39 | 11.9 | 8.54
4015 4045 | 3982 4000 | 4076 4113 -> -0.079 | 11.3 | 12.1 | 11.6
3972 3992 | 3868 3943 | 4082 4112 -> -0.069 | 6.84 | 12.2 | 8.99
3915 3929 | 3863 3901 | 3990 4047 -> 0.133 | 6.82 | 12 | 8.35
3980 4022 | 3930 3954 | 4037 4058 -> -0.248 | 6.42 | 11.6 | 9.33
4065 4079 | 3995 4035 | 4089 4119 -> 0.040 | 12.2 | 11.9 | 12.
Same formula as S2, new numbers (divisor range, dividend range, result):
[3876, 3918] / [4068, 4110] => 1.74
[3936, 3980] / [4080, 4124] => 1.97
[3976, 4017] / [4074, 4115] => 1.13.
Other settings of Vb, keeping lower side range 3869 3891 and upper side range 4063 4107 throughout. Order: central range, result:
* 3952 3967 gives 3.02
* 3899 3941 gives 4.57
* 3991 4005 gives -2.60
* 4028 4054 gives -1.77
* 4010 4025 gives -3.07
